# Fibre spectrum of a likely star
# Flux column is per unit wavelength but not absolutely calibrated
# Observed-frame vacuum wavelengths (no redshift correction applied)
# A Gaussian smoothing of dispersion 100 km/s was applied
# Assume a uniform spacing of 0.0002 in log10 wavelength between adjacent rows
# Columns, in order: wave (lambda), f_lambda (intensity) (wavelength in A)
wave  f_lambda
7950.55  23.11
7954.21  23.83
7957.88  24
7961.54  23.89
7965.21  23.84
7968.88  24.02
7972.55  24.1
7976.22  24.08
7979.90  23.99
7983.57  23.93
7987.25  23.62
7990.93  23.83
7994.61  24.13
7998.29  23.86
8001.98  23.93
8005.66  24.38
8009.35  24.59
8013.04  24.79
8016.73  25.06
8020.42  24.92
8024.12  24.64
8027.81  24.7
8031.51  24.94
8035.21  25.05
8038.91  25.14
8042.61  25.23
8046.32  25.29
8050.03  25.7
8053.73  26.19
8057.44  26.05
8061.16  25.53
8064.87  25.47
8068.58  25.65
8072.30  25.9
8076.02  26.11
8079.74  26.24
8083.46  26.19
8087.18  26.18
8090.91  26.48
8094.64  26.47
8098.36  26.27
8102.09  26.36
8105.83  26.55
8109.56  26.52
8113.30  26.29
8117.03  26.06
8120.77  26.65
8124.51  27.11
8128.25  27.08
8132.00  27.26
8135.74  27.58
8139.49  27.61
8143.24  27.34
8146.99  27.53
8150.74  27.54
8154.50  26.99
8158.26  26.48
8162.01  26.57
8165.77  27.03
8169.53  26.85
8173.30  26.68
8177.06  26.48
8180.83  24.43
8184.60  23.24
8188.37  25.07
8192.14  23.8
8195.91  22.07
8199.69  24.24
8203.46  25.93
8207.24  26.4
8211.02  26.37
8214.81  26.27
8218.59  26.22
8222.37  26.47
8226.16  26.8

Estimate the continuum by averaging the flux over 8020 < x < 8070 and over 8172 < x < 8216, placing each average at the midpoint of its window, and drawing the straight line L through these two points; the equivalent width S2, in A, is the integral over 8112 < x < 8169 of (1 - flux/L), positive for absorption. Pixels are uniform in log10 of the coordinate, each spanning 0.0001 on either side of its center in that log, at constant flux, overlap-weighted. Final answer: -4.2 A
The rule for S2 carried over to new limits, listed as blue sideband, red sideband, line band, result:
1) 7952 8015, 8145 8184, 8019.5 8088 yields -1.4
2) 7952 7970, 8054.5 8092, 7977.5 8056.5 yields 0.8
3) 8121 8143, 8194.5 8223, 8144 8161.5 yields -0.2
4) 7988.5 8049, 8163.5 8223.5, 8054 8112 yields -2.7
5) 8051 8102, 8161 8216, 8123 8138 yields -0.9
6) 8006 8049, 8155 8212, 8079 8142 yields -3.6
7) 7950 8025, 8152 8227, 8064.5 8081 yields -0.7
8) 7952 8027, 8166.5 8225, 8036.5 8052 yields -0.5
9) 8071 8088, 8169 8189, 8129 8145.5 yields -1.1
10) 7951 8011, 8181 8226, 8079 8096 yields -1.2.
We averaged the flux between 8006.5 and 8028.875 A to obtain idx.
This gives 24.8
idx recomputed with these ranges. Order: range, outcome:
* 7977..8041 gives 24.4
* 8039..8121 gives 26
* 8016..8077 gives 25.4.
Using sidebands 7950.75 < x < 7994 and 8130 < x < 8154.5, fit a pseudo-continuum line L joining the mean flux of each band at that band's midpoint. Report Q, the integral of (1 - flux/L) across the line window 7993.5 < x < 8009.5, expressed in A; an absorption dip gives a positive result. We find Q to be 0.2 A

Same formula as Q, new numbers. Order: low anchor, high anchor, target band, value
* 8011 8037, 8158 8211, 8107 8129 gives -1.2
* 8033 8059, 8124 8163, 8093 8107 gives 0.0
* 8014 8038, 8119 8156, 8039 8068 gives -0.1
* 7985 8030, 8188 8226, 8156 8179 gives -1.4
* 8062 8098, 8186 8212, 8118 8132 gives -0.7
